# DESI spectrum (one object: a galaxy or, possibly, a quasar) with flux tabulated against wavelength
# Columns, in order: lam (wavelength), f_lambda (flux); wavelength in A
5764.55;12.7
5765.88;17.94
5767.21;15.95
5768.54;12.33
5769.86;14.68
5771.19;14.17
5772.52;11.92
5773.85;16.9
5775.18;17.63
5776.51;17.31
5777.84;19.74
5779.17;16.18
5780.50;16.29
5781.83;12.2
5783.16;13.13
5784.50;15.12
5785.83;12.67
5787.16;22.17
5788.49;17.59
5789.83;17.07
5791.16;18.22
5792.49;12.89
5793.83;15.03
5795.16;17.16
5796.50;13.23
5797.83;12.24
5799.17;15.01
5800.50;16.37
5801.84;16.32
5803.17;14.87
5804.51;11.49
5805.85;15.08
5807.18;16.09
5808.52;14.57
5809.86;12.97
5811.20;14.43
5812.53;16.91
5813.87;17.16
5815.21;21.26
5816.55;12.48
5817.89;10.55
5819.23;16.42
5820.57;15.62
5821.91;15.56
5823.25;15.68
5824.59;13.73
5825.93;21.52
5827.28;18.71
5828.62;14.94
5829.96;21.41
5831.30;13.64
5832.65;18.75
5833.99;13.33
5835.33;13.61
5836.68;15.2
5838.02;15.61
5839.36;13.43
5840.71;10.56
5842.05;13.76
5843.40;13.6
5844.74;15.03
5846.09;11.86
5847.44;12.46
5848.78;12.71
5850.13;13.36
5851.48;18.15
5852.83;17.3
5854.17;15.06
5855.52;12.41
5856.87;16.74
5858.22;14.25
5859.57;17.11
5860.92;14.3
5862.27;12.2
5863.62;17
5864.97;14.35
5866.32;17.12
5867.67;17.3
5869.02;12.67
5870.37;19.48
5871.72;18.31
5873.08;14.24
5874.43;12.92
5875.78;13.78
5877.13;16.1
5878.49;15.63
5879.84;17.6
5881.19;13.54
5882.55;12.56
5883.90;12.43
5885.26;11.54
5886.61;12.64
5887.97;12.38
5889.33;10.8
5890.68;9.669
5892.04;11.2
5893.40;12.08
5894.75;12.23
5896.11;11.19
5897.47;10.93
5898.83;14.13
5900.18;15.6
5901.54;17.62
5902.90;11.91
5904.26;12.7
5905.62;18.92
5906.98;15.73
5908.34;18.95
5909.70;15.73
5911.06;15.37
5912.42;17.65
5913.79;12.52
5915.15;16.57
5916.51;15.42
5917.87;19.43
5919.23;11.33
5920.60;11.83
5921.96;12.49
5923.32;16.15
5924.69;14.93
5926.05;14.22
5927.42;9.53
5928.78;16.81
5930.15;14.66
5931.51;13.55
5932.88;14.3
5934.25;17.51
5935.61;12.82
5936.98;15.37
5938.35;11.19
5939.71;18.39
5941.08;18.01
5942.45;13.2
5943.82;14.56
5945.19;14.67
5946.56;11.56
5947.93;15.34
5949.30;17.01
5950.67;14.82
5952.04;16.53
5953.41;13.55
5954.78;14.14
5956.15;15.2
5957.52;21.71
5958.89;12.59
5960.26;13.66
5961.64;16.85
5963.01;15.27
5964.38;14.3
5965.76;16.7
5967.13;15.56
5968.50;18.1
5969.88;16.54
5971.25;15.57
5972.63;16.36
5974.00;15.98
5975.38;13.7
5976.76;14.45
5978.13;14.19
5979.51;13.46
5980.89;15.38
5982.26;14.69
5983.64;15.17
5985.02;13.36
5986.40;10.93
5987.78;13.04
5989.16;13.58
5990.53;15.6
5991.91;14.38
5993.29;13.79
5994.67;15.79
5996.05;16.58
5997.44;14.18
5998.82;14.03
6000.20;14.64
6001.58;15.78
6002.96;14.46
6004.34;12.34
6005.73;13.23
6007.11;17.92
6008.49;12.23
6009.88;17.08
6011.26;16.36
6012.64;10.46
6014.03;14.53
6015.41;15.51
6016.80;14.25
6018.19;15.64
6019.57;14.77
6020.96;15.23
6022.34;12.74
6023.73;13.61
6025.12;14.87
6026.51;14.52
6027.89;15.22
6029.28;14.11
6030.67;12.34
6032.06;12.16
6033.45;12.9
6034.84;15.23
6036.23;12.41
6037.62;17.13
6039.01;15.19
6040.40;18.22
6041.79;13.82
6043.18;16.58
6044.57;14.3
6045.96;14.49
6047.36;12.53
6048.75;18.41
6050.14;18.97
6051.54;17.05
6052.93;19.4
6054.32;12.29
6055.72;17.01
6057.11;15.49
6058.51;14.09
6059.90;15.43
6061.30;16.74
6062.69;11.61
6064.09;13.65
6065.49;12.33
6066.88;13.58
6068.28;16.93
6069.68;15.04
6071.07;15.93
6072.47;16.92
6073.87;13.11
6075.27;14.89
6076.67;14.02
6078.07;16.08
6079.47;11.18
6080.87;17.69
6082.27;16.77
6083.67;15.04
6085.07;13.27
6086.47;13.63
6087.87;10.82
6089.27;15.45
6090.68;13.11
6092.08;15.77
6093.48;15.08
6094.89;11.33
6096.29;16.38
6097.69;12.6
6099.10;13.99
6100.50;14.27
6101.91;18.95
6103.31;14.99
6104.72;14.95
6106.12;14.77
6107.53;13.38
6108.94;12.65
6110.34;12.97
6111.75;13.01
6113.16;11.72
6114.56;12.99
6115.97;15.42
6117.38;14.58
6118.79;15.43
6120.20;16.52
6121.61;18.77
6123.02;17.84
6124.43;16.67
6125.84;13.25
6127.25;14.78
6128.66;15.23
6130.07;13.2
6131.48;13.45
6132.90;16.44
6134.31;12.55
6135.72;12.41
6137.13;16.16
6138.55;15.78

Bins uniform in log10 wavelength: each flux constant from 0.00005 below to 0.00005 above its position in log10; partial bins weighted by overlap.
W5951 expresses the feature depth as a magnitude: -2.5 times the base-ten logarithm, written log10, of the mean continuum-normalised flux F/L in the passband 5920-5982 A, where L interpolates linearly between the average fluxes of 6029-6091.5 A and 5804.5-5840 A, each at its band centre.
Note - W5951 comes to 0.02 mag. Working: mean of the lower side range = 15.6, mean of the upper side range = 14.8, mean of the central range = 15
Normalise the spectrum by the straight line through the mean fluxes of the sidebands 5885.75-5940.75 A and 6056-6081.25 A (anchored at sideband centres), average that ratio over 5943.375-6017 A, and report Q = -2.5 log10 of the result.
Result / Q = -0.03 mag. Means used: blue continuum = 14.2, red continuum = 14.7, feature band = 14.8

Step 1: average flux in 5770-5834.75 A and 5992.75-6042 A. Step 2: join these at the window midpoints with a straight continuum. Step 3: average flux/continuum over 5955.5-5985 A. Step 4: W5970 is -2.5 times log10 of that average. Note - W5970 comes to -0.05 mag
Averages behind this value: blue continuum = 15.7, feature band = 15.4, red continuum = 14.5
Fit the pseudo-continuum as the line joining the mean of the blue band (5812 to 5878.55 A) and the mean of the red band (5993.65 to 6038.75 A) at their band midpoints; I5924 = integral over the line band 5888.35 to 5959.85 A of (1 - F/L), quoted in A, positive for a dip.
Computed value 1.9 A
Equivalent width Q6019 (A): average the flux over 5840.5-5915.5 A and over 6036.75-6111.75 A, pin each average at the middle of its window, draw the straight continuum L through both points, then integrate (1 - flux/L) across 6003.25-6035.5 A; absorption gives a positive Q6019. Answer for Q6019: 1.1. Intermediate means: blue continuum 14.4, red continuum 14.9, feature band 14.2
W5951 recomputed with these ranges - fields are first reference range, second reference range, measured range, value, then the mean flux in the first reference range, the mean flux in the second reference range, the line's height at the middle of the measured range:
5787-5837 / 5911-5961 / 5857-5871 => -0.02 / 15.7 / 14.8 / 15.3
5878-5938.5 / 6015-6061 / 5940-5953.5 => -0.05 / 14.1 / 15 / 14.3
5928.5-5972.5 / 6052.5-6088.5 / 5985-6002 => 0.06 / 15.3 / 14.7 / 15.1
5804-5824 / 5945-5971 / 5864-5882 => -0.02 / 15.1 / 15.5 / 15.3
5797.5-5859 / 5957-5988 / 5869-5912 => 0.07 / 15.1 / 15.1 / 15.1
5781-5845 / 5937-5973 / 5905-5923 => -0.01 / 15.3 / 15.4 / 15.4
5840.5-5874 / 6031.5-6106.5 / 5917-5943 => 0.03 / 14.9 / 14.9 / 14.9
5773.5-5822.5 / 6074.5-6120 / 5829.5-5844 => 0.05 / 15.6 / 14.3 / 15.4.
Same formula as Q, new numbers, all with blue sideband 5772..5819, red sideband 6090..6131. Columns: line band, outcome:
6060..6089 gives 0.02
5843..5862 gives 0.05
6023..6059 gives -0.02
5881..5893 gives 0.28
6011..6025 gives 0.05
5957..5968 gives -0.05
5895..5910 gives 0.03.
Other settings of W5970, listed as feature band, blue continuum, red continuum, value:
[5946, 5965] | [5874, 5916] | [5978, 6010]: -0.07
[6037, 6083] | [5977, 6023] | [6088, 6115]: -0.08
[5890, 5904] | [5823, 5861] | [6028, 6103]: 0.19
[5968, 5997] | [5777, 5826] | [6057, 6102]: 0.01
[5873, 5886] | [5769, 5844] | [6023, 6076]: 0.09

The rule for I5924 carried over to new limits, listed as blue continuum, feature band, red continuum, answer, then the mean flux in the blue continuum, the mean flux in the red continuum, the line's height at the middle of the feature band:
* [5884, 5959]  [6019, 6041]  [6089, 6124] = 0.2 A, 14.4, 14.7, 14.6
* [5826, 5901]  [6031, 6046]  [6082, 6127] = -0.2 A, 14.4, 14.6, 14.5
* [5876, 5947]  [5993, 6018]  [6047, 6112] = -0.2 A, 14.2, 14.8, 14.5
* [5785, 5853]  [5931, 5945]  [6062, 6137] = 0.0 A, 15.3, 14.5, 14.9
